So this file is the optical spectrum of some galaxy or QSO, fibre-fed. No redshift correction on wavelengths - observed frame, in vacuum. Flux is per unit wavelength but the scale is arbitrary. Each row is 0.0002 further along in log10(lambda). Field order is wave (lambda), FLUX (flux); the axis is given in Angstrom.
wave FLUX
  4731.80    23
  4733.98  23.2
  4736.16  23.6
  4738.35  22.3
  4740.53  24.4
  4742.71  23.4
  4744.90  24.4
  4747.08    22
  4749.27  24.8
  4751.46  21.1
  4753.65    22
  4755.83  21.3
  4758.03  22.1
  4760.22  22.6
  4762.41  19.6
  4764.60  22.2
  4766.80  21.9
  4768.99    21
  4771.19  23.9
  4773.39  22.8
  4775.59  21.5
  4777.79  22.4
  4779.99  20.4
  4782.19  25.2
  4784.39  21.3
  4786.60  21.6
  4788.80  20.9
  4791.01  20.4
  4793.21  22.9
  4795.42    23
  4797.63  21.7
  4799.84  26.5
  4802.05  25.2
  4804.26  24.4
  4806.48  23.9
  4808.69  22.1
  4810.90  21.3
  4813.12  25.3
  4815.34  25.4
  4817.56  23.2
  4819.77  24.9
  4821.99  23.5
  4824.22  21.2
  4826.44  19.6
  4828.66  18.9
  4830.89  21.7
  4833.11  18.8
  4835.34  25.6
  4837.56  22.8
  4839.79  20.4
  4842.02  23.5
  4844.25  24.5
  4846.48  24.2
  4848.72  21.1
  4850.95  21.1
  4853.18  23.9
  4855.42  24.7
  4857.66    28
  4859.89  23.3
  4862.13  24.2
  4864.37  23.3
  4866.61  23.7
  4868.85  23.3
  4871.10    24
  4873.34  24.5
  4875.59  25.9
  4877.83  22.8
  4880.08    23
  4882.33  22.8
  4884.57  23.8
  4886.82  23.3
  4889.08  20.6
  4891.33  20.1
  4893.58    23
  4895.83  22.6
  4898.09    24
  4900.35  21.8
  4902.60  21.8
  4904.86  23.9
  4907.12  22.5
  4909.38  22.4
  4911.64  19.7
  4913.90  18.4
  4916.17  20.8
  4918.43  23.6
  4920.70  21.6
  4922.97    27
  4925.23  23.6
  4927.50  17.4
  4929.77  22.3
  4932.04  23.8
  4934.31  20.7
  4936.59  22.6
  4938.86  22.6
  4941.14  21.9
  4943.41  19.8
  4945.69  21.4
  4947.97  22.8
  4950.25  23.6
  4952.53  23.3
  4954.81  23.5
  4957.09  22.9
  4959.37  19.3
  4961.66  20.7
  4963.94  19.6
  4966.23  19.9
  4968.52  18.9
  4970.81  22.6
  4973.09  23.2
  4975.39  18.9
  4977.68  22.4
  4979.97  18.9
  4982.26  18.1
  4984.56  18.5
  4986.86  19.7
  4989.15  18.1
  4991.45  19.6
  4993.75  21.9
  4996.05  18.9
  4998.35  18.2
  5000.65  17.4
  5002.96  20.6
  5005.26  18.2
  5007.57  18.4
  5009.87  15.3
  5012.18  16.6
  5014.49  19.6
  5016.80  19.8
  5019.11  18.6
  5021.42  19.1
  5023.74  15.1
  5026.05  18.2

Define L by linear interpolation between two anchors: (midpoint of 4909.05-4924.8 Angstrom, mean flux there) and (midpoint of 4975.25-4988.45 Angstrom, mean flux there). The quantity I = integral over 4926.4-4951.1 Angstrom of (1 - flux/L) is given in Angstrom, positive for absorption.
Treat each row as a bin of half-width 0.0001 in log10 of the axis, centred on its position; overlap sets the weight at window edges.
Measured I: -0.7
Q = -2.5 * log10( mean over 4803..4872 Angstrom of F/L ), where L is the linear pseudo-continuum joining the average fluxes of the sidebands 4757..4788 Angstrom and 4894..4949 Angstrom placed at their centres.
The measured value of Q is -0.05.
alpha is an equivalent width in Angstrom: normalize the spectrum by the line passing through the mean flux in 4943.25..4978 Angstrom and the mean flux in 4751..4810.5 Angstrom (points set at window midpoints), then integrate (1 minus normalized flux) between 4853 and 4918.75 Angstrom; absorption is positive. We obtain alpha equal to -3.4 Angstrom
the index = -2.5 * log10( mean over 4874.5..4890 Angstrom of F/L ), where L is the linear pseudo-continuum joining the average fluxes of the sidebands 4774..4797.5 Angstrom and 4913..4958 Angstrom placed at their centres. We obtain -0.052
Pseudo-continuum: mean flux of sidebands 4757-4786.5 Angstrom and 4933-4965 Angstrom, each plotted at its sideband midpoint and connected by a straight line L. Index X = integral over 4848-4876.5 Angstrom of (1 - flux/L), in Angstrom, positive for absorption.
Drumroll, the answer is -2.6 Angstrom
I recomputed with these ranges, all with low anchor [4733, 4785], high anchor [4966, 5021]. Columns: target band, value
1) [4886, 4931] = -3.5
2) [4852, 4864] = -2.0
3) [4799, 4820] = -2.3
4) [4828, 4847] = -0.8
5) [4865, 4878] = -2.0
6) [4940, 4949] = -0.7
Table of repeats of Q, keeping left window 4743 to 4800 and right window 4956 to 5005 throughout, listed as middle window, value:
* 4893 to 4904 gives -0.09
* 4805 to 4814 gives -0.06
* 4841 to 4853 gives -0.08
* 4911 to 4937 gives -0.07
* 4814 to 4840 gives -0.03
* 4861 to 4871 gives -0.12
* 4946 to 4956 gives -0.15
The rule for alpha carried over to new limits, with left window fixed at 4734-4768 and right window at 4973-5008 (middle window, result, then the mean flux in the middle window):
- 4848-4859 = -1.4 Angstrom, 23.9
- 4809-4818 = -0.8 Angstrom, 23.7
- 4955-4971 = -0.7 Angstrom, 20.6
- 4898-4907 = -1.0 Angstrom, 22.7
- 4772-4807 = -1.2 Angstrom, 22.7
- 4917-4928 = -1.4 Angstrom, 22.9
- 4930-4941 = -1.3 Angstrom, 22.4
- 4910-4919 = -0.1 Angstrom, 20.5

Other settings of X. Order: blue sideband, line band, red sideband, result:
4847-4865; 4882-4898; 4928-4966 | 0.42 Angstrom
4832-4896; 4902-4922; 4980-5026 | -0.08 Angstrom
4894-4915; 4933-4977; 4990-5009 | -2.33 Angstrom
